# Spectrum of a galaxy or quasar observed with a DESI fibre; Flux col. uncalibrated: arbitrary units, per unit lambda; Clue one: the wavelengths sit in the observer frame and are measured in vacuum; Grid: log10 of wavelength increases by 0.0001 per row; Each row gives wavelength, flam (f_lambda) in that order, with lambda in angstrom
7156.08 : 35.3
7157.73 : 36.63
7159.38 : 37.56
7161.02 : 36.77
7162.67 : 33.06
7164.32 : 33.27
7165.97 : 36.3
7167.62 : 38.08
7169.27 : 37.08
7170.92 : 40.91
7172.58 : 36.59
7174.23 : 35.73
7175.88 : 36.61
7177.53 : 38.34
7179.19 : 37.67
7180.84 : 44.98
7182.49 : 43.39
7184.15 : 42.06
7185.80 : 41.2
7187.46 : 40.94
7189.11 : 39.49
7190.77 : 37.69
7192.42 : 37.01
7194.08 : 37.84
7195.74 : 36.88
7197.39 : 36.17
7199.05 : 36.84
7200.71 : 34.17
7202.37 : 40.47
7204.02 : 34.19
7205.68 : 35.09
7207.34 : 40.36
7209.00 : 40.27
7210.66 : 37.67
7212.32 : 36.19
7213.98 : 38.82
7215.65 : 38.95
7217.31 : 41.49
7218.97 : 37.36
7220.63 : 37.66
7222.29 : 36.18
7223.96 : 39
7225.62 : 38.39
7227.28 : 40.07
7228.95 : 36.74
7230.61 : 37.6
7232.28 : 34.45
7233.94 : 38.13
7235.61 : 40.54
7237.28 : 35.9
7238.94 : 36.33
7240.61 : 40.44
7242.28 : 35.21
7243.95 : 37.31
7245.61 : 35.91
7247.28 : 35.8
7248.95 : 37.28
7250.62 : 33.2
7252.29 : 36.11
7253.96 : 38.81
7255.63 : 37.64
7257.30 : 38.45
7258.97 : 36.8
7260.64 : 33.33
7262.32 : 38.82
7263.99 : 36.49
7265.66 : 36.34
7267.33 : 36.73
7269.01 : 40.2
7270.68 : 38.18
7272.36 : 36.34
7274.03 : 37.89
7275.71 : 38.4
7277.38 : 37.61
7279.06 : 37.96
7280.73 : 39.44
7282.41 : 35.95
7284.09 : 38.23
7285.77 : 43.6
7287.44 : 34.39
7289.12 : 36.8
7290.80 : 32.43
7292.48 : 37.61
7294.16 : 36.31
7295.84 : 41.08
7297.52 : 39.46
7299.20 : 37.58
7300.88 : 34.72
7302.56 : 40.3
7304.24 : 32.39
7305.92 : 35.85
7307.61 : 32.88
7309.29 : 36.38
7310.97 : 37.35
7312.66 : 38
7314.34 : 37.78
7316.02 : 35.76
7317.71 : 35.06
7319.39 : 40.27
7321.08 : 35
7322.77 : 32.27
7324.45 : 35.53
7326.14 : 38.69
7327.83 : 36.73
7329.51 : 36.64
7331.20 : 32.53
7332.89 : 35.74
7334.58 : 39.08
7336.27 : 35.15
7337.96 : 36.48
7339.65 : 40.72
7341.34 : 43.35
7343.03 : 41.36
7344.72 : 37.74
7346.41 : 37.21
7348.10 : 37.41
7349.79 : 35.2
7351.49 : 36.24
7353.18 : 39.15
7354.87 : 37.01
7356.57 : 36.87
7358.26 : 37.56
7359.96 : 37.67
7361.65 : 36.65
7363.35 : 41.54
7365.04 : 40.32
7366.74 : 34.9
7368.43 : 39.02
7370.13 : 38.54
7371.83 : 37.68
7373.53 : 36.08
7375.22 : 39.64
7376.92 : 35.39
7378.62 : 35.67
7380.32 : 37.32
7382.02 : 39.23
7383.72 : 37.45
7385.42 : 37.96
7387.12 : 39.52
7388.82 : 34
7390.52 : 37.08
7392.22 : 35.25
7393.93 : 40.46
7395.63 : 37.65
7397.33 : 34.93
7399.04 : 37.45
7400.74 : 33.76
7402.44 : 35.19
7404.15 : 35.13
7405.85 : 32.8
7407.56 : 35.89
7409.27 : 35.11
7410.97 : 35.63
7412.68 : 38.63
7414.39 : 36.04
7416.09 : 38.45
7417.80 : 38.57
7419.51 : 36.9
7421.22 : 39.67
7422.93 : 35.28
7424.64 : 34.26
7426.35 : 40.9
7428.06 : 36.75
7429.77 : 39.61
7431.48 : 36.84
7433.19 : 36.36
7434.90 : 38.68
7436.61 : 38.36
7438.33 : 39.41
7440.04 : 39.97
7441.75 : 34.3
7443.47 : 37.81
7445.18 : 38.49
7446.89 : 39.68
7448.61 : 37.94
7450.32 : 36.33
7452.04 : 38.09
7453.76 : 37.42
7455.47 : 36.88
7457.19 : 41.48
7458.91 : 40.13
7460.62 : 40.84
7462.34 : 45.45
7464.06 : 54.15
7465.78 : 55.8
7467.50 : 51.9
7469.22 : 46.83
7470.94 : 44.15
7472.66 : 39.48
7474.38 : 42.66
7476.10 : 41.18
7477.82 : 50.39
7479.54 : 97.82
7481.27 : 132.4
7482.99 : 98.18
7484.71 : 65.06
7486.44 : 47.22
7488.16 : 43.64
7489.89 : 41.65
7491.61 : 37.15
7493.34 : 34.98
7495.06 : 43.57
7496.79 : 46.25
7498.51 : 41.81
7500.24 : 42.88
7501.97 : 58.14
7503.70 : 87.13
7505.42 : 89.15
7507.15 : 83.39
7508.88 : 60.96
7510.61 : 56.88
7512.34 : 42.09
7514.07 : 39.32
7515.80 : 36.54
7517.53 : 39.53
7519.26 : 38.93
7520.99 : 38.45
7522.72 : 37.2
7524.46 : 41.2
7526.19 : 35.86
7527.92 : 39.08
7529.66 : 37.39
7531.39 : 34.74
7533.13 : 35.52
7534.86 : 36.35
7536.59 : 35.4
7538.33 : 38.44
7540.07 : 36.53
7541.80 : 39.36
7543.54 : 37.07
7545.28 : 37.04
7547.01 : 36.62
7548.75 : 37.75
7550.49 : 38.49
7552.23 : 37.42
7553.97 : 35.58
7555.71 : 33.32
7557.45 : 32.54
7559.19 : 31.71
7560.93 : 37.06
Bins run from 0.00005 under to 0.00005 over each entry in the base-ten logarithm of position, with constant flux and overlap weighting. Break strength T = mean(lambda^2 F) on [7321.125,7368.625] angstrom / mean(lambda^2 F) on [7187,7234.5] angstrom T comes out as 1.0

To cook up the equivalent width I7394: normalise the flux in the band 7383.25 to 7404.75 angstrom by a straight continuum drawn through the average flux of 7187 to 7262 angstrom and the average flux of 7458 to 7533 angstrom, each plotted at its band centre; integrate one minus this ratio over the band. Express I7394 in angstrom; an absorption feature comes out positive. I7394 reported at 4.5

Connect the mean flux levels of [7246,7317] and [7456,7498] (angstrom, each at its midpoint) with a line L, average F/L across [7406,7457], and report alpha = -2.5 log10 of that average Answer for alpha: 0.300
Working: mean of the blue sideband 37.1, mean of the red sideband 53.2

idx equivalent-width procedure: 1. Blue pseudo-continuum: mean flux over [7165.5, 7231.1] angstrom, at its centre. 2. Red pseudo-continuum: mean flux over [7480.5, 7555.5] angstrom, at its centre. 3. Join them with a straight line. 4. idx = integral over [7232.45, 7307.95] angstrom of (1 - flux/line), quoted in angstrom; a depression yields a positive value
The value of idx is 6.04 angstrom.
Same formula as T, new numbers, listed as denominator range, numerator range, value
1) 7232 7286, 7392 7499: 1.23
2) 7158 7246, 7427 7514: 1.41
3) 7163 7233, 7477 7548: 1.43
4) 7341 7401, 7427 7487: 1.31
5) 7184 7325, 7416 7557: 1.28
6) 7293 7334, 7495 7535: 1.39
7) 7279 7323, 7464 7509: 1.67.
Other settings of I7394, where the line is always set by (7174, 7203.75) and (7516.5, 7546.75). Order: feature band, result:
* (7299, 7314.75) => 0.9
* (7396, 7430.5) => 1.3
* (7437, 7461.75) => -0.5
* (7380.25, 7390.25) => 0.1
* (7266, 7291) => 0.5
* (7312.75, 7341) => 1.2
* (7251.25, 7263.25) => 0.4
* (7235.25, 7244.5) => 0.3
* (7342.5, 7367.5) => 0.3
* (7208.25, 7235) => 0.4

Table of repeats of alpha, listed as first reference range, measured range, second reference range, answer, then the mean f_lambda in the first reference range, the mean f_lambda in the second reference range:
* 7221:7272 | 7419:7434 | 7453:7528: 0.27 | 37.2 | 51.6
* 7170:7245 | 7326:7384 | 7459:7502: 0.23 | 38.2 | 53.4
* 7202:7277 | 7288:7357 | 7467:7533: 0.14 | 37.5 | 52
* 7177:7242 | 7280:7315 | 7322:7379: 0.02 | 38.4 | 37.4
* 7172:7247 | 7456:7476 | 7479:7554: 0.04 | 38.1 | 48.8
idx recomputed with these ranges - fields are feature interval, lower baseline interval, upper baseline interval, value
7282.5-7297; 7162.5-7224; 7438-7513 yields 1.75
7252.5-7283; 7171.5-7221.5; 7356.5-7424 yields 0.33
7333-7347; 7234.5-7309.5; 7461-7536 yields 0.89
